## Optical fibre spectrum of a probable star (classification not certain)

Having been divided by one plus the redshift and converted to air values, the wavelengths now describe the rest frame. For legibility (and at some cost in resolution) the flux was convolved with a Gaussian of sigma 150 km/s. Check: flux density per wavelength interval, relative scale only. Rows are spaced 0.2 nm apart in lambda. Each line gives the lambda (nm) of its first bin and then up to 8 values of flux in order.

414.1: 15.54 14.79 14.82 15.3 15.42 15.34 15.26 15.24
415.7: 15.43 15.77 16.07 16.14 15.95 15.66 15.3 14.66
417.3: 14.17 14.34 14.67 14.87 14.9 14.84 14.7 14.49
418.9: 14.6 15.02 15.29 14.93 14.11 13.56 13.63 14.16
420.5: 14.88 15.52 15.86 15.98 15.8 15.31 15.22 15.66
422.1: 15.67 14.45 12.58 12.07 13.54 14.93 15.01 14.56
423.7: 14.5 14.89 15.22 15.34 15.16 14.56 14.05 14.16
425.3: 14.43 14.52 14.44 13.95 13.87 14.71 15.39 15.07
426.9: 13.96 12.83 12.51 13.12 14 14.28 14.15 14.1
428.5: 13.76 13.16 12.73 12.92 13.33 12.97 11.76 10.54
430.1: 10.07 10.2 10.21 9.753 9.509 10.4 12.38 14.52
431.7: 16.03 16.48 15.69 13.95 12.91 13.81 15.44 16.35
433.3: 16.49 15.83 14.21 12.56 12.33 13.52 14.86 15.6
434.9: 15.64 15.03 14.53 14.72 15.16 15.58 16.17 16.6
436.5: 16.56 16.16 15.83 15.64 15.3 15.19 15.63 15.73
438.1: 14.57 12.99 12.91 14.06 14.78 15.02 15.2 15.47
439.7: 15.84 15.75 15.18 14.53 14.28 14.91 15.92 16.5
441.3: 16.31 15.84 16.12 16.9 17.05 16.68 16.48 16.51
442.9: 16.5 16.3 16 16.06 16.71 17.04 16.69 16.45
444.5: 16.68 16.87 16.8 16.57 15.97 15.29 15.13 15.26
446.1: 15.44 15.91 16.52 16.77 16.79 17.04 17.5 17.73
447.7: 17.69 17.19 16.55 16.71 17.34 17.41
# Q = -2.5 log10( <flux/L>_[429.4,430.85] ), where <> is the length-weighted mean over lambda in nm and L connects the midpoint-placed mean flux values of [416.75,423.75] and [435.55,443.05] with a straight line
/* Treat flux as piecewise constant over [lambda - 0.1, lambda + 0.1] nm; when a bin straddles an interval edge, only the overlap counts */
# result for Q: 0.37 mag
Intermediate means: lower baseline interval 14.7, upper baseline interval 15.6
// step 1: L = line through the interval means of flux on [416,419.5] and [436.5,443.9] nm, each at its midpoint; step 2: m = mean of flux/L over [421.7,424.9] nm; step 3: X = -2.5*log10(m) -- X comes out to 0.05 mag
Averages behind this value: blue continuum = 15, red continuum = 15.6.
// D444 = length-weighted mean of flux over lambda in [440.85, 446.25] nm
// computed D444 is 16.3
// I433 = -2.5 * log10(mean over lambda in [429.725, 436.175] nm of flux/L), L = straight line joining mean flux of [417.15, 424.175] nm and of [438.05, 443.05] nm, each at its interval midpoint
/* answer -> 0.109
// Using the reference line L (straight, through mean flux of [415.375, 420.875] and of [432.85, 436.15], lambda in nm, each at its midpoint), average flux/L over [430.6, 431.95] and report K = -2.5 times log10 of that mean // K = 0.18 mag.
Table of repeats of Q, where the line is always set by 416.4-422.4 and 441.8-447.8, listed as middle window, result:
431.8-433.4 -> 0.04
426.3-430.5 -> 0.19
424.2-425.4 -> 0.05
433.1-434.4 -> 0.11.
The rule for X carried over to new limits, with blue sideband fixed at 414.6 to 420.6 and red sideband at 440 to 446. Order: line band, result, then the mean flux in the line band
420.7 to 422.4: -0.03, 15.5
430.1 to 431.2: 0.48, 10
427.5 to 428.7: 0.11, 13.9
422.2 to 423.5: 0.10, 13.8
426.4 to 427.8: 0.12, 13.8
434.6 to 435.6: 0.05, 15.1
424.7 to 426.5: 0.07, 14.3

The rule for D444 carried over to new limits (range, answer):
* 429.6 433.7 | 13.1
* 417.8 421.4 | 14.8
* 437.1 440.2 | 14.9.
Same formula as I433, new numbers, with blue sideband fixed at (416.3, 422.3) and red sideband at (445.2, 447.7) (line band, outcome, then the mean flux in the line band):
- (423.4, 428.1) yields 0.07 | 14.3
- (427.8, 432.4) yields 0.21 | 12.7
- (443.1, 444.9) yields -0.02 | 16.6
